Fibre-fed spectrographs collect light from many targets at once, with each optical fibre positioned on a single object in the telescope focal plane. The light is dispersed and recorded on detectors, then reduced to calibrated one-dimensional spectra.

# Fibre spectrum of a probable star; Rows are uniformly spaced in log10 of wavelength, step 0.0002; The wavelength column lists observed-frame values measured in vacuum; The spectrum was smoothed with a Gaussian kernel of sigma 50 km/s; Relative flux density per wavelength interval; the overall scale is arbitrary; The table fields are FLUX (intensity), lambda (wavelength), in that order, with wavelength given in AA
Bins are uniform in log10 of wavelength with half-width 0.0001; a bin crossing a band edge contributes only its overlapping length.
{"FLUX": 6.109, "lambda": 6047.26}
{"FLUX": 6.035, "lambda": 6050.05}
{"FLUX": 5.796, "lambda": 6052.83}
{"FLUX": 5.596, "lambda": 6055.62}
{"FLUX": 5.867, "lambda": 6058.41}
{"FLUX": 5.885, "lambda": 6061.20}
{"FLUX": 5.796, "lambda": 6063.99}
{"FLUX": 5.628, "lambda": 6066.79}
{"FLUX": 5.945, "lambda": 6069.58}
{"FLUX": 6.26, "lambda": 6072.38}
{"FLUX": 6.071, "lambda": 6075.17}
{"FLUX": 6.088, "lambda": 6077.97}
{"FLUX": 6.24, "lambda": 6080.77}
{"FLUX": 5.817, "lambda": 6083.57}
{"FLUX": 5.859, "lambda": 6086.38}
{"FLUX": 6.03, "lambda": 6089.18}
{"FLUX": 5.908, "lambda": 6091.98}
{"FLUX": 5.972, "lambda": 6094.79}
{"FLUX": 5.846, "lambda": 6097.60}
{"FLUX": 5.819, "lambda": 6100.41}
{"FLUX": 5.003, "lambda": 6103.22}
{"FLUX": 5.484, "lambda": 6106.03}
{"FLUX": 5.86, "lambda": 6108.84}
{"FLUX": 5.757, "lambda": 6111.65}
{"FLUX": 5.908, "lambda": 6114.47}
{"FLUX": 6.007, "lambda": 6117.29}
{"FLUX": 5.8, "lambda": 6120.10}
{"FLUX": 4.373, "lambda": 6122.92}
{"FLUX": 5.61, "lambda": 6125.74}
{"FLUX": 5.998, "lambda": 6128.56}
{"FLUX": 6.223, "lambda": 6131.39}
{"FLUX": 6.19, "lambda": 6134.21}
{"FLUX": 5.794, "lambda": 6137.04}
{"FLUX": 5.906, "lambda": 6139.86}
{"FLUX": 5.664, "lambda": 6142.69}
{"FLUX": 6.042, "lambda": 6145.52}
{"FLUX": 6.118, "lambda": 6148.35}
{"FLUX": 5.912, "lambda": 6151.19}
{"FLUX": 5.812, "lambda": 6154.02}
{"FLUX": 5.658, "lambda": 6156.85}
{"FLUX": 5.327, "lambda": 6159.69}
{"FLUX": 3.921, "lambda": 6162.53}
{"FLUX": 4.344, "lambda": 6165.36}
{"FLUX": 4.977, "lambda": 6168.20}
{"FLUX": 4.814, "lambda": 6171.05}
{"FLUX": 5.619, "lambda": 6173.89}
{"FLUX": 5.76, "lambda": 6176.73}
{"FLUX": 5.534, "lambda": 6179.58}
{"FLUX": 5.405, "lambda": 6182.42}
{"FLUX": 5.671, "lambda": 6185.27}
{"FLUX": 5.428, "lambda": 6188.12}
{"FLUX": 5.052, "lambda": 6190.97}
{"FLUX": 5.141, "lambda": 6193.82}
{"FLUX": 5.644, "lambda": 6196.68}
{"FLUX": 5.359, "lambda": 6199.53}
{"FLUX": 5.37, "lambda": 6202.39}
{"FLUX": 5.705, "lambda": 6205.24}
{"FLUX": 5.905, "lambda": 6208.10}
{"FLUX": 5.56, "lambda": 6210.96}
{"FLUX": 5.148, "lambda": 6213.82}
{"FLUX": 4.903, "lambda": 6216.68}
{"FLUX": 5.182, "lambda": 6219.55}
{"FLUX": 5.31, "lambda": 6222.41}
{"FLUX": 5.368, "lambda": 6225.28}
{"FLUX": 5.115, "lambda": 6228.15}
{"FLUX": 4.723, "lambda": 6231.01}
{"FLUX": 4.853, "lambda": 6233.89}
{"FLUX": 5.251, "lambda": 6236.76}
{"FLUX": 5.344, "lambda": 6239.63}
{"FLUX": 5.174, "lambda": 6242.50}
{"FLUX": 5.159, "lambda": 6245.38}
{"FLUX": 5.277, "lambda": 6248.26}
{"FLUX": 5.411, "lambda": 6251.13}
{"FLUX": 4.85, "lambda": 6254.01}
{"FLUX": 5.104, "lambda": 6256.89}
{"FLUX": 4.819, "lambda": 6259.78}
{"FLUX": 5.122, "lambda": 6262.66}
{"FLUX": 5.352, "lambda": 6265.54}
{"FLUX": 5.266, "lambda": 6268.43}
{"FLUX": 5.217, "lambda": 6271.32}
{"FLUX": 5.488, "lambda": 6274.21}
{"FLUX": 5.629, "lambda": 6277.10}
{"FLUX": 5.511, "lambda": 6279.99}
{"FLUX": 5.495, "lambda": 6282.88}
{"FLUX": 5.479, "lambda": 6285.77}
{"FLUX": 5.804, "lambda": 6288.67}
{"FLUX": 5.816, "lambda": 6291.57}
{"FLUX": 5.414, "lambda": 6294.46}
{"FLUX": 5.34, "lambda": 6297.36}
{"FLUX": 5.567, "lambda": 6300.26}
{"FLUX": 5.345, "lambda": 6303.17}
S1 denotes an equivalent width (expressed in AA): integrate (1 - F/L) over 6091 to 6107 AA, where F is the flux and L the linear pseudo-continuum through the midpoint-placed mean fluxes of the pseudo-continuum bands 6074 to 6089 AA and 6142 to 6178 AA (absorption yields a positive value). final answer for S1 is 0.5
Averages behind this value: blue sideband 6.01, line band 5.67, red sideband 5.37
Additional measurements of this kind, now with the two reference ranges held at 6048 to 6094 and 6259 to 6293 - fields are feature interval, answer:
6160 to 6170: 2.1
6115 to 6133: 0.4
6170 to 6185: 0.6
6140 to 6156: -0.4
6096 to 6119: 0.5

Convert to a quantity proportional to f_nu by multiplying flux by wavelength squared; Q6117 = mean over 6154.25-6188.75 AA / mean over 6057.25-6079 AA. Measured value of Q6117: 0.91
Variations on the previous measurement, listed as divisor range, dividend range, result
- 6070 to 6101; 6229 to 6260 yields 0.90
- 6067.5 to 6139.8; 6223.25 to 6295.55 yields 0.95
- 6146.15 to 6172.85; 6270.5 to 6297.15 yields 1.10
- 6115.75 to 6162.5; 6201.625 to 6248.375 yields 0.94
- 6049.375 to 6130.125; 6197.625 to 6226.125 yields 0.97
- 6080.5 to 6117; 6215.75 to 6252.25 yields 0.93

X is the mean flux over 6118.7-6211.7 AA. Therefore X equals 5.5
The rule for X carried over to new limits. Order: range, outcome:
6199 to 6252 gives 5.27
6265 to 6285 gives 5.43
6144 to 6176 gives 5.33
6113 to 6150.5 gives 5.82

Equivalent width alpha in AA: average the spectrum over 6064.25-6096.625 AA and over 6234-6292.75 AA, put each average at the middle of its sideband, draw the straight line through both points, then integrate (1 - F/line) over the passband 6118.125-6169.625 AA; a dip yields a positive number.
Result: 1.8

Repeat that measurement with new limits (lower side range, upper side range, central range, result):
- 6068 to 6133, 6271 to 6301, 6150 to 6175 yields 2.6 AA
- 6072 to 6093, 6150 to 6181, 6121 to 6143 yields -0.7 AA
